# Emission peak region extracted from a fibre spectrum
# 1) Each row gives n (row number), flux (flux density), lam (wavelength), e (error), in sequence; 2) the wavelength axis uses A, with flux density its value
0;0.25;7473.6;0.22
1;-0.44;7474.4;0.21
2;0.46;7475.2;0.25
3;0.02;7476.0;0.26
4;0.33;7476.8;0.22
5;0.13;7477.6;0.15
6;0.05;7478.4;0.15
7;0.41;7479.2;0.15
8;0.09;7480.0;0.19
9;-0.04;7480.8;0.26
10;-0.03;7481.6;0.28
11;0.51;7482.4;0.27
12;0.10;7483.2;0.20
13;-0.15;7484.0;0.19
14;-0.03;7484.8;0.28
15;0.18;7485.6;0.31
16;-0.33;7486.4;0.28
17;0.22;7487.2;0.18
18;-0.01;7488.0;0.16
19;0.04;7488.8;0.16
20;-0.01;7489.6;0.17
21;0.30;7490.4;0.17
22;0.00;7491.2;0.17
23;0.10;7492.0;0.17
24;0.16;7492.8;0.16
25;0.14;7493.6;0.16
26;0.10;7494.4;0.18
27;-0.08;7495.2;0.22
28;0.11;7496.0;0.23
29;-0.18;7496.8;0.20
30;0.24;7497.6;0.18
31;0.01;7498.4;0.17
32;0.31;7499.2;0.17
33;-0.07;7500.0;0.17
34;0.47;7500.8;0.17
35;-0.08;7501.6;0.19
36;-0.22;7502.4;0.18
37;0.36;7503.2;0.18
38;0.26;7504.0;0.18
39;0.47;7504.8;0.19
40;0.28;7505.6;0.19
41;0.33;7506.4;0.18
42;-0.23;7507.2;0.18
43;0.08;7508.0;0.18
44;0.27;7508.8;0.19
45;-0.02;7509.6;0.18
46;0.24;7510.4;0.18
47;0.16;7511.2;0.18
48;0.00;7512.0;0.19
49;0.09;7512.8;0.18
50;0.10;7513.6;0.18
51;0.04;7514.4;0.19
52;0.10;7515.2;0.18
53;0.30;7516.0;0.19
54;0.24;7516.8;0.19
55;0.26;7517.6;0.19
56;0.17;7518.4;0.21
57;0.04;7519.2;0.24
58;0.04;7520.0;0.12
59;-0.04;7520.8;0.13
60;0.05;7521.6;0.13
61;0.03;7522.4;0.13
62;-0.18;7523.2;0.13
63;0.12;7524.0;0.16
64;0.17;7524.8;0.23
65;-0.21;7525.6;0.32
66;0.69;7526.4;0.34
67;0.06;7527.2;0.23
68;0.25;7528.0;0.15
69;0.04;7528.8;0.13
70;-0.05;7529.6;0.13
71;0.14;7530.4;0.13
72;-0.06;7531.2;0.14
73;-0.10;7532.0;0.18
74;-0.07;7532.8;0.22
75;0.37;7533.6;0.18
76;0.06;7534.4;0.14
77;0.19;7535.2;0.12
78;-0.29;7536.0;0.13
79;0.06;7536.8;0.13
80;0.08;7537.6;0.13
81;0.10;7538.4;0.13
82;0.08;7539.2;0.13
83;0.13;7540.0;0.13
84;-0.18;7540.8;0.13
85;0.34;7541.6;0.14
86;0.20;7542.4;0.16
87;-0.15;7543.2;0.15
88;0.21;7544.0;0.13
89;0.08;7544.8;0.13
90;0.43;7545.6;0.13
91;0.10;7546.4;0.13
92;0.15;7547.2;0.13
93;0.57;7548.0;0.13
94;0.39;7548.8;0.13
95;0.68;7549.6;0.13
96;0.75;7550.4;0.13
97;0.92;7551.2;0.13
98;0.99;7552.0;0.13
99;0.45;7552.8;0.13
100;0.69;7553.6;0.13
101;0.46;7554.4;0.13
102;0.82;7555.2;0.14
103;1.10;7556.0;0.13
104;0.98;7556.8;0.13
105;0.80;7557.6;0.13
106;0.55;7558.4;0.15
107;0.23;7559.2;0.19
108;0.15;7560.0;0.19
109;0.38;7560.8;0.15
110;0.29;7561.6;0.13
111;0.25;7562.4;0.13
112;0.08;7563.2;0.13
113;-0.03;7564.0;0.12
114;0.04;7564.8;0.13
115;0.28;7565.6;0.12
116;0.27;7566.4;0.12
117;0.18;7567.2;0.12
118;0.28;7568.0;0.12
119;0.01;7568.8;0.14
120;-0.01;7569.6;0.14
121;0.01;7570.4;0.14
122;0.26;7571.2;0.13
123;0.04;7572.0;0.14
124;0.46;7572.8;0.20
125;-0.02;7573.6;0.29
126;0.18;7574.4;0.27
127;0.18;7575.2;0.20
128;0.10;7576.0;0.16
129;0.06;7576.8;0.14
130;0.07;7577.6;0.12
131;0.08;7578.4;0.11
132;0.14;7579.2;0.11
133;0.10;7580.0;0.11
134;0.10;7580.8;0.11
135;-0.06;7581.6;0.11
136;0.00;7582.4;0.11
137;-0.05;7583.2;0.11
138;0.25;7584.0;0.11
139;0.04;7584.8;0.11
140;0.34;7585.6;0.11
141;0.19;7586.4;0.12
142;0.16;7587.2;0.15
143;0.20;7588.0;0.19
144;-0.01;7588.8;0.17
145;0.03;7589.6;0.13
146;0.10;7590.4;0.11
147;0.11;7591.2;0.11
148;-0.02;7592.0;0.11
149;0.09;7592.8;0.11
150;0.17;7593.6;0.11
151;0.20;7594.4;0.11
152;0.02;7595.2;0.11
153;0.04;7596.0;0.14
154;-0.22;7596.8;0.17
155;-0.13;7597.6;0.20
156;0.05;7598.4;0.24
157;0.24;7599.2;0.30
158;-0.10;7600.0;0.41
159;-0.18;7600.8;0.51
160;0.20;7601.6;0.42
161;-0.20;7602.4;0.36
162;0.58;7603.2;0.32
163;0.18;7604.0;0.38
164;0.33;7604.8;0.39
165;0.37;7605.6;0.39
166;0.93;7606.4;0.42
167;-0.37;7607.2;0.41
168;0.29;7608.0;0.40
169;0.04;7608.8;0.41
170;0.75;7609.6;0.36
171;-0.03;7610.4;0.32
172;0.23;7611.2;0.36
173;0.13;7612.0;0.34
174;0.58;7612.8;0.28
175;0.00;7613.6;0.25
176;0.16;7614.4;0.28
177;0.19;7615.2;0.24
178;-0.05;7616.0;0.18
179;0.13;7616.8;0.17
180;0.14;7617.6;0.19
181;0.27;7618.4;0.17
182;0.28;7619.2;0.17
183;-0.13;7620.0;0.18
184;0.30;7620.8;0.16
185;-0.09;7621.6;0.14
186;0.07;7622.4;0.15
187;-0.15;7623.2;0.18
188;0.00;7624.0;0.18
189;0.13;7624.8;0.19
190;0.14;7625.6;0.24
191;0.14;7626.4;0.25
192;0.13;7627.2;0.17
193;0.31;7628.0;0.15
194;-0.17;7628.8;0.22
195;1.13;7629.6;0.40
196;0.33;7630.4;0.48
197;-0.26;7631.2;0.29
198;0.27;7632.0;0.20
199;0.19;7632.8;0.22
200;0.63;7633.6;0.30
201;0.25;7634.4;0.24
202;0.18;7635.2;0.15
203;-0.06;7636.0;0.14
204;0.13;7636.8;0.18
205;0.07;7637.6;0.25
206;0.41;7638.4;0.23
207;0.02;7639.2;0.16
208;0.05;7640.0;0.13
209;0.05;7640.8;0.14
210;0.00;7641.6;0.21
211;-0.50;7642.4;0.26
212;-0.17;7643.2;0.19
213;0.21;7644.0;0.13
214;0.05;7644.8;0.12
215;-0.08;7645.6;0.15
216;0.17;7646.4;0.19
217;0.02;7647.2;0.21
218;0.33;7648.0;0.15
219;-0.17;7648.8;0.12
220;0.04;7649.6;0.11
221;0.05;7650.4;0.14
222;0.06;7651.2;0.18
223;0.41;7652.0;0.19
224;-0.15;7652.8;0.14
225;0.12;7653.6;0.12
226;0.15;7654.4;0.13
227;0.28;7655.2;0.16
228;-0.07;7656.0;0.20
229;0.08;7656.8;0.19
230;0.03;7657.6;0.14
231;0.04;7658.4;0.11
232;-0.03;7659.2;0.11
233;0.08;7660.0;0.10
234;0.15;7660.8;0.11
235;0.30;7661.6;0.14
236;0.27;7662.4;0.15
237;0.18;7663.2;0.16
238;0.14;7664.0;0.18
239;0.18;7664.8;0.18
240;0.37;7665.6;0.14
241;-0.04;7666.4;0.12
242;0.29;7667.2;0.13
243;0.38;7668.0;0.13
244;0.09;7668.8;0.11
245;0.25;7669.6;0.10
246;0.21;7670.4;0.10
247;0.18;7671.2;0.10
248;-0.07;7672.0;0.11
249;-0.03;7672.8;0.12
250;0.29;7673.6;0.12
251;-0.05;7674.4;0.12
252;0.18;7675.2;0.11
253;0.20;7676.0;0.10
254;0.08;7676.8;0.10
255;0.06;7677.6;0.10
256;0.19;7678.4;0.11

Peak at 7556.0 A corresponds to [O II]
